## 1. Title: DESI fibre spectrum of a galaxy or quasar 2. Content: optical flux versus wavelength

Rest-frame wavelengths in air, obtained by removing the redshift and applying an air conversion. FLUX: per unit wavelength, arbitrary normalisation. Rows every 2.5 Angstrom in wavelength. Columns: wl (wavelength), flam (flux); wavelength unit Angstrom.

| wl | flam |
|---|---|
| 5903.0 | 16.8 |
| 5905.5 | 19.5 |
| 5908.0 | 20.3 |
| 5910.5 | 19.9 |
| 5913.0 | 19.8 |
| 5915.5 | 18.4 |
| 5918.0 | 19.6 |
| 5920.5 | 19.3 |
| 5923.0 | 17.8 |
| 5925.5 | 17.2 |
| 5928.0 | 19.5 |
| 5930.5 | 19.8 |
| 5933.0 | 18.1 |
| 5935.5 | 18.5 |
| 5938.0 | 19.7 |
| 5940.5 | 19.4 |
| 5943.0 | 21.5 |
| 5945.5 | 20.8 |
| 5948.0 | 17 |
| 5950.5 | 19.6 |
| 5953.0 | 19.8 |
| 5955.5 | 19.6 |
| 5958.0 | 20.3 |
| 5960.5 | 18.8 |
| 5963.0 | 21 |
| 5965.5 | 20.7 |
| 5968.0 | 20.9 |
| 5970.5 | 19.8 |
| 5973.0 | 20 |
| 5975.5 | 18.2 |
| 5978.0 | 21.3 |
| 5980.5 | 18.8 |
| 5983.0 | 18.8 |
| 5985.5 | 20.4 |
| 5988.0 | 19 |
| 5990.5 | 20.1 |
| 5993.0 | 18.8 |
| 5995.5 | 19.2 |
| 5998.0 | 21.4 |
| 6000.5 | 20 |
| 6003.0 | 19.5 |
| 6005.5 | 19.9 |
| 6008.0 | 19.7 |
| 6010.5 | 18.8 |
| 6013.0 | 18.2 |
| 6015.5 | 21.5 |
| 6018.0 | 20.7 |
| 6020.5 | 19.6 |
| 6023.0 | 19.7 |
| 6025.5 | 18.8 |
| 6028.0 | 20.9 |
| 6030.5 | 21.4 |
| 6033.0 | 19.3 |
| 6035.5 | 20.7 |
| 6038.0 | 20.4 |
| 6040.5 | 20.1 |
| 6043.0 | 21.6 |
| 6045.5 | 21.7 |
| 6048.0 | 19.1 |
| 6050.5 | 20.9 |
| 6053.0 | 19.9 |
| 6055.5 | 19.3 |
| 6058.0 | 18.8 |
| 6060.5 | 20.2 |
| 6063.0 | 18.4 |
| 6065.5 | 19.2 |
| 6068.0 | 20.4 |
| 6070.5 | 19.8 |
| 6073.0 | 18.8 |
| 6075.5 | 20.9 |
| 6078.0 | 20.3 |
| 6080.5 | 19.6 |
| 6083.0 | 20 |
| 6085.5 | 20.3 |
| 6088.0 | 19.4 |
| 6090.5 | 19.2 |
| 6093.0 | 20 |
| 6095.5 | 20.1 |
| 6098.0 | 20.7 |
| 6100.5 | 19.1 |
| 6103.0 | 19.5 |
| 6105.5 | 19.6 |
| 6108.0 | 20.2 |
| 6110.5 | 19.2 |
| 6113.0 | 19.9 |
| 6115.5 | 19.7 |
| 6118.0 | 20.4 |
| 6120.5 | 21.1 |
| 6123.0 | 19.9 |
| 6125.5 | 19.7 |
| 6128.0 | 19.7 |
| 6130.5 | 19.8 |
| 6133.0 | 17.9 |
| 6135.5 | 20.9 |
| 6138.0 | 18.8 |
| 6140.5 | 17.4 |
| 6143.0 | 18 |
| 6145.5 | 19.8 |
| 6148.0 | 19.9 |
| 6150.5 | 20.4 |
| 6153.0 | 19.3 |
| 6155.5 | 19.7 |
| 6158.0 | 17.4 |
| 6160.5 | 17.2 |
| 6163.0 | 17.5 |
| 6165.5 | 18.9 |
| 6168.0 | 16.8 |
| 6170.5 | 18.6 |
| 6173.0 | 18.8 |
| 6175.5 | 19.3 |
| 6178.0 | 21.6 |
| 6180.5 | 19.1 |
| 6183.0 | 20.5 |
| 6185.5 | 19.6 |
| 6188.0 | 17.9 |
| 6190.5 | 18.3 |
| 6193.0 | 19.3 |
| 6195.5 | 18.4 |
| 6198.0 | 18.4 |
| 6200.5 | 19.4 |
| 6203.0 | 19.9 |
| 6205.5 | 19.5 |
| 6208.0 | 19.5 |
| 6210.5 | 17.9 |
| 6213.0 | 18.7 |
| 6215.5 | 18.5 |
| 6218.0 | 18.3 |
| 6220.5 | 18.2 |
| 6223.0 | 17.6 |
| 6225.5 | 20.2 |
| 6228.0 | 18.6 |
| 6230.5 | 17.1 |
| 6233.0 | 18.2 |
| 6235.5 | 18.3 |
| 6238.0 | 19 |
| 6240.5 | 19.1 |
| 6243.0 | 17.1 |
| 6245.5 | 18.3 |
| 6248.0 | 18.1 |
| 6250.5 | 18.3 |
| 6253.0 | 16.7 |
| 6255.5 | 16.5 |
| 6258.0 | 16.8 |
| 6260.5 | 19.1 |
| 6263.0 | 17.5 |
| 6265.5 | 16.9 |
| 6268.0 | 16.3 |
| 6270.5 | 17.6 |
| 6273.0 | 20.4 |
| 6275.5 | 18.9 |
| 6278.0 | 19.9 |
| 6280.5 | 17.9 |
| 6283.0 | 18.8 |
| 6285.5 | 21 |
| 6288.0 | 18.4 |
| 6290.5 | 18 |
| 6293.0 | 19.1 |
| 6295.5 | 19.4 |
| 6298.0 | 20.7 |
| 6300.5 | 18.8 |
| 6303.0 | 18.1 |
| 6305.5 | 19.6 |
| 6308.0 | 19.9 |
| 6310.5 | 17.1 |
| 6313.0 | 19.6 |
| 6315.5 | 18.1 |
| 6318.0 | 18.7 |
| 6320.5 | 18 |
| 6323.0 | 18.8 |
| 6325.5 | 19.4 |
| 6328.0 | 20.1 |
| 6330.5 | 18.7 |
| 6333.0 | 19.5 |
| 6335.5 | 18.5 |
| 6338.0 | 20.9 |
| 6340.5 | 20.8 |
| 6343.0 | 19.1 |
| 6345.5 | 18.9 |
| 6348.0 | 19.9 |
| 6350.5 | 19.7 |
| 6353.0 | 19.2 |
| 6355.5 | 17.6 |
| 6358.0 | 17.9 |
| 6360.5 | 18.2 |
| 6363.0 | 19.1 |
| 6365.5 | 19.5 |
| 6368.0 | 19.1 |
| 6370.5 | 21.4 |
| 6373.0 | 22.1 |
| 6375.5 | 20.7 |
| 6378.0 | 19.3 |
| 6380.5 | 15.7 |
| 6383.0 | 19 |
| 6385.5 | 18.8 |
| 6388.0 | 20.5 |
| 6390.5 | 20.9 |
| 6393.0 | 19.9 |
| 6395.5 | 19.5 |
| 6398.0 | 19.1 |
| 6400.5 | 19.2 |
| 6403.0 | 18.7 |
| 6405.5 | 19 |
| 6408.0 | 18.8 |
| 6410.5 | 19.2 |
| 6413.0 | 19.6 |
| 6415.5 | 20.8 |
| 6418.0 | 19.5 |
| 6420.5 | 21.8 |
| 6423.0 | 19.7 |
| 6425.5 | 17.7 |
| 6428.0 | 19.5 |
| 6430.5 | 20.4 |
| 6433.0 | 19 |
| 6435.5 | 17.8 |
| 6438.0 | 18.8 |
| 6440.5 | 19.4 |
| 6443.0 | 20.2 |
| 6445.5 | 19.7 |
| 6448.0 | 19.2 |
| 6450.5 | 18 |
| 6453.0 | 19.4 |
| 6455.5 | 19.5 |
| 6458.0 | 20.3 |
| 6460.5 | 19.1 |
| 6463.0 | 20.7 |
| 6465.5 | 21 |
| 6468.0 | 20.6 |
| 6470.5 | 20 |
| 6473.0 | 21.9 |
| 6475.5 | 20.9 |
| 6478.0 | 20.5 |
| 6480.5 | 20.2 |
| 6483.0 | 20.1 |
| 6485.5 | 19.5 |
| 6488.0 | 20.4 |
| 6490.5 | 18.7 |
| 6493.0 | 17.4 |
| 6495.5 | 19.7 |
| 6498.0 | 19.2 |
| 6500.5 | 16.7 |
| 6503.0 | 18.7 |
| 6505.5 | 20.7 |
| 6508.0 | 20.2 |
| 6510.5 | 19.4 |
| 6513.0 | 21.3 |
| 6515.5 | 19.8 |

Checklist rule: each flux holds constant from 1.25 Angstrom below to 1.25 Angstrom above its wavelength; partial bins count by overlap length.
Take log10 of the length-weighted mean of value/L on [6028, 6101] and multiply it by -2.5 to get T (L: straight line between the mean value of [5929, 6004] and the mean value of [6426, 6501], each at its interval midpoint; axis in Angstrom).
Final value -0.018 mag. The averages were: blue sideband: 19.7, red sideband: 19.6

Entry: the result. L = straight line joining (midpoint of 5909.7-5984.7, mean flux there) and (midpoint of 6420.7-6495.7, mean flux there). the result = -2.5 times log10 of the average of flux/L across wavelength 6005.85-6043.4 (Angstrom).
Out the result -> -0.03 mag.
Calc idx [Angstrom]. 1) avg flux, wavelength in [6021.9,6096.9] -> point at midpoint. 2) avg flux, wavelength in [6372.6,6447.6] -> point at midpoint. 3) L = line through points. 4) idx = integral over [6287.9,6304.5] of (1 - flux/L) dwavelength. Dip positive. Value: 0.5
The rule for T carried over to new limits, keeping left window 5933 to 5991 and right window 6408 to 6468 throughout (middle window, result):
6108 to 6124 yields -0.021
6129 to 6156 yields 0.022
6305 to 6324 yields 0.052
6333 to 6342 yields -0.019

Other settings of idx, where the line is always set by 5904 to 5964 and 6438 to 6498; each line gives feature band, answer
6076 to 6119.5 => -0.8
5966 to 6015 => -0.6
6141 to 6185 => 1.3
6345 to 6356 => 0.3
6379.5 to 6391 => 0.5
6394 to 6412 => 0.6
